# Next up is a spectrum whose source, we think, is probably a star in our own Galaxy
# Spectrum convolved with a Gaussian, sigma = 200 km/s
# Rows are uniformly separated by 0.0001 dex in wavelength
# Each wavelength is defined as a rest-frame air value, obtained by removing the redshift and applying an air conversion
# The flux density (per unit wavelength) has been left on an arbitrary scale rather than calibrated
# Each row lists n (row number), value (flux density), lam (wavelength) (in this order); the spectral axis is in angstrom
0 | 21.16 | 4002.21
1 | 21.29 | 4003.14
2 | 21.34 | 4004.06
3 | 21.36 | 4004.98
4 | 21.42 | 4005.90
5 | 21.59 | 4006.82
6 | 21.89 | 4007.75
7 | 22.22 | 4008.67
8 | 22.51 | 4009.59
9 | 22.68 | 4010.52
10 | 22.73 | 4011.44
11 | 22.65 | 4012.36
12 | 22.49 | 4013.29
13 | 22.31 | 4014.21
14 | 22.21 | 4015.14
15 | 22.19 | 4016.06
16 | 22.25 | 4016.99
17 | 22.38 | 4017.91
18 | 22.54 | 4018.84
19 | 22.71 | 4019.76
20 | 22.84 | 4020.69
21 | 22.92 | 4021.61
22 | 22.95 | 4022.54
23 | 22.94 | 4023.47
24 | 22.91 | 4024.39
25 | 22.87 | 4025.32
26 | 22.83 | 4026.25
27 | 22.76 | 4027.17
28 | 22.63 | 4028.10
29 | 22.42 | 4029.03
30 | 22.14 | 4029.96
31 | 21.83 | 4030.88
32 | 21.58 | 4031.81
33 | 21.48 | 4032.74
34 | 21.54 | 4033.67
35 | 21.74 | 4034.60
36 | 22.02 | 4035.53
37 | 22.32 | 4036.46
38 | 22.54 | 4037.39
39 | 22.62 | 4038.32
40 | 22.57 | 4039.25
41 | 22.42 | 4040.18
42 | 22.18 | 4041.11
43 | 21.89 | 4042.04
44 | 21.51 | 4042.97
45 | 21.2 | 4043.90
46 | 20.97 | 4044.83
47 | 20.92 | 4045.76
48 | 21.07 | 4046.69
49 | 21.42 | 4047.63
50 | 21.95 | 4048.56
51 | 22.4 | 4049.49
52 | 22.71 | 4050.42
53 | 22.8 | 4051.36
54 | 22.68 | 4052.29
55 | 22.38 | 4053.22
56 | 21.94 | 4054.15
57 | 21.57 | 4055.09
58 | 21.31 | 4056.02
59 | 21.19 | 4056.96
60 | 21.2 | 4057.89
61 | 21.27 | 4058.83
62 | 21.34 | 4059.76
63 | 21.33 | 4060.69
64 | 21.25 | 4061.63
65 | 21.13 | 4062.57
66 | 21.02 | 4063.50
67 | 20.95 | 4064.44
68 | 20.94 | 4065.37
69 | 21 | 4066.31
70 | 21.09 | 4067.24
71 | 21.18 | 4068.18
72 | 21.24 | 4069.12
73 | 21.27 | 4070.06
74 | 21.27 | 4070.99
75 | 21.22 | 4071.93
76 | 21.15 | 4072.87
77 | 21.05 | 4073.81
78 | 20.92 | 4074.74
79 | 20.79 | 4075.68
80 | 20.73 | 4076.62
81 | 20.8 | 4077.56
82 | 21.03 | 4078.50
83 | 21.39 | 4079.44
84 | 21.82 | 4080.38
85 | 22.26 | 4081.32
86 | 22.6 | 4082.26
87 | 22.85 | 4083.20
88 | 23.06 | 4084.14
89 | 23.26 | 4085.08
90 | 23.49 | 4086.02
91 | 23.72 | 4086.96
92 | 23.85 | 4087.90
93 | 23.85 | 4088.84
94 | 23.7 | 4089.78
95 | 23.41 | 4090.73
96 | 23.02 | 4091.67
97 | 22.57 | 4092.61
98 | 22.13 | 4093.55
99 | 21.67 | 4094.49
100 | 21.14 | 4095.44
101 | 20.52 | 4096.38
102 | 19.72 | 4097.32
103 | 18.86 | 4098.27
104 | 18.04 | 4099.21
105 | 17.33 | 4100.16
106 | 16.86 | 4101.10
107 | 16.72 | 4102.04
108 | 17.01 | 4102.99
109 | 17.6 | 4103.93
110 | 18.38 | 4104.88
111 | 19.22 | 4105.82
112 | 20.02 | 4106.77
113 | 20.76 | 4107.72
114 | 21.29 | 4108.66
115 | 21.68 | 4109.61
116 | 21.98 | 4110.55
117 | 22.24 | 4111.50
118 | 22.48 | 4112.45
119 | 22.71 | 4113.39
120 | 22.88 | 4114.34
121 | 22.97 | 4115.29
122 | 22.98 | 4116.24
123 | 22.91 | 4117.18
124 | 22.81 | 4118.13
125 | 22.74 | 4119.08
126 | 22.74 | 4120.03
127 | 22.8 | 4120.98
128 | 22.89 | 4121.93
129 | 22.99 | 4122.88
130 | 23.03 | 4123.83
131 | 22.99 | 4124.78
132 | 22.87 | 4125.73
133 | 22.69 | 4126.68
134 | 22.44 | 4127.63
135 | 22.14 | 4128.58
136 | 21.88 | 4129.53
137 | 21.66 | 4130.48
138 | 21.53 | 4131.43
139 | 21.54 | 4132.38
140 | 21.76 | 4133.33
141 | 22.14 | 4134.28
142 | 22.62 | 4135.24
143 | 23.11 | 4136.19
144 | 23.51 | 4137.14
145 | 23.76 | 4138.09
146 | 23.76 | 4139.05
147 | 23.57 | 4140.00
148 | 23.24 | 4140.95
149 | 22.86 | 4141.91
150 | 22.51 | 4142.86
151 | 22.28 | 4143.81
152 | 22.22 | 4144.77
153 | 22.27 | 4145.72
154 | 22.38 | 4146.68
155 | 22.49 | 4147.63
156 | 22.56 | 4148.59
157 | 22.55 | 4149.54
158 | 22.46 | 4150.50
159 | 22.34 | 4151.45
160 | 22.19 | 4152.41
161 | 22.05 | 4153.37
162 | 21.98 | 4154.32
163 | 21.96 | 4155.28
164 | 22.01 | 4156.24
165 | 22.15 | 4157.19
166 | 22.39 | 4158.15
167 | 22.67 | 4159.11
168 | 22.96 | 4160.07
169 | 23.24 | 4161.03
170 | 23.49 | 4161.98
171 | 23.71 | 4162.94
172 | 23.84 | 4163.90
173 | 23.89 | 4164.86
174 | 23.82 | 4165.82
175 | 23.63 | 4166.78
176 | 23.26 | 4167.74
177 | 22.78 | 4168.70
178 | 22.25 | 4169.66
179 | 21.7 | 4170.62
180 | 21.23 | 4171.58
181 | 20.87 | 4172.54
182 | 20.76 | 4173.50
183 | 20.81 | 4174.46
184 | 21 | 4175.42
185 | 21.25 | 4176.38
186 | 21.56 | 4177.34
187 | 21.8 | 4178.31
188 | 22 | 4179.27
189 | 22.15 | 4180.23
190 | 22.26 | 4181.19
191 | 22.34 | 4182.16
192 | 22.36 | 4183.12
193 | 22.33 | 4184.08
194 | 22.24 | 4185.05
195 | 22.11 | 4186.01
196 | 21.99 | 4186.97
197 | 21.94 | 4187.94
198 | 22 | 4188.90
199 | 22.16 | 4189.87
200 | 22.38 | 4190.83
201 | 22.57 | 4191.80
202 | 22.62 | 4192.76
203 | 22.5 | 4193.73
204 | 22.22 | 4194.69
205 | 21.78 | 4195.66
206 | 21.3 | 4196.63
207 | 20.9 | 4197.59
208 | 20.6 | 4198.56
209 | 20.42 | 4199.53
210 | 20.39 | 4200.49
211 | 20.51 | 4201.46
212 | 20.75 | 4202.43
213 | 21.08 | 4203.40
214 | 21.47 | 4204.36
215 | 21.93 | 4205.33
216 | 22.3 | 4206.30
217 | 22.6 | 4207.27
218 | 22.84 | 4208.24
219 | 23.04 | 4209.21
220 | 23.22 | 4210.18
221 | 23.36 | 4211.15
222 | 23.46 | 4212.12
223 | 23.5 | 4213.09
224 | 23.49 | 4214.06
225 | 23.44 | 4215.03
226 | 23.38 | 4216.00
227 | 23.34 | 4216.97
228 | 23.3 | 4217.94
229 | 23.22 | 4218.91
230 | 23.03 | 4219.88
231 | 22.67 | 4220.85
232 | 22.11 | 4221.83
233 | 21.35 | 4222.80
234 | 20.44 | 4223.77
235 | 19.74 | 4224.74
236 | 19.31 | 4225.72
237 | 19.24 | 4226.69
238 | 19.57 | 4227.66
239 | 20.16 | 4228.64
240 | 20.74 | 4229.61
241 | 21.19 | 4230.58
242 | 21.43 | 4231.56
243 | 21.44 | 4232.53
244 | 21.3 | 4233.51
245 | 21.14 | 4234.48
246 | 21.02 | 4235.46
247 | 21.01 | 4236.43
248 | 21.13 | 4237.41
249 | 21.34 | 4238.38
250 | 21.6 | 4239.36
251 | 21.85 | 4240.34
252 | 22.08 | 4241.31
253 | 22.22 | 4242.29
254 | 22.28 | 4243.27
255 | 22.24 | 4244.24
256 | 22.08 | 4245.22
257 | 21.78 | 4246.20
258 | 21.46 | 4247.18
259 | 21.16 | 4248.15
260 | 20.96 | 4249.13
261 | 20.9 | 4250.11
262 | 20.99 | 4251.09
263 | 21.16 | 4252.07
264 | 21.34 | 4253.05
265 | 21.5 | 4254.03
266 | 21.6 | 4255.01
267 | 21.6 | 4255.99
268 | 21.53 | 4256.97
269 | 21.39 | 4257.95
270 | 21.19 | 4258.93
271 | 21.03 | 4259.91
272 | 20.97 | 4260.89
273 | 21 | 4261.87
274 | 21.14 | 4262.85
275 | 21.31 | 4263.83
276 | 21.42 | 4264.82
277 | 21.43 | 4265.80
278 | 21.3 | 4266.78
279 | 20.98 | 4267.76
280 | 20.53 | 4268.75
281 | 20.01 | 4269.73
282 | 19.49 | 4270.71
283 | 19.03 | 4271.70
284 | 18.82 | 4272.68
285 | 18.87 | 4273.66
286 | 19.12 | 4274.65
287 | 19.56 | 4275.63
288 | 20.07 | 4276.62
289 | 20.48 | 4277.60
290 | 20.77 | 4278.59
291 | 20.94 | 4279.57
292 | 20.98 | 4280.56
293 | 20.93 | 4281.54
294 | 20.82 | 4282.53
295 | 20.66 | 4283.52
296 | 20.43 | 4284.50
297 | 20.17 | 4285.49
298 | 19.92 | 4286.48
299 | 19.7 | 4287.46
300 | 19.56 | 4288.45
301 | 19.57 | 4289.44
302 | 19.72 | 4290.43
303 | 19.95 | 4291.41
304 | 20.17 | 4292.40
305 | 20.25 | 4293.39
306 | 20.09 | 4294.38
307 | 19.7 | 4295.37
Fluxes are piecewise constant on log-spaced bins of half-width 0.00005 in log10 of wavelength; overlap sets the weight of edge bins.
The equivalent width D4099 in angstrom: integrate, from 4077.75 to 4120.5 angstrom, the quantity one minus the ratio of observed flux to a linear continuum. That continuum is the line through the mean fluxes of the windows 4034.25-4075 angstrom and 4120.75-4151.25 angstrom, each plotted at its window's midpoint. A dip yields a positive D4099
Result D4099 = 1.4 angstrom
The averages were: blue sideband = 21.6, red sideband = 22.6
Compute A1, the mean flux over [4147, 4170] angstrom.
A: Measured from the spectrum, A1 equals 22.8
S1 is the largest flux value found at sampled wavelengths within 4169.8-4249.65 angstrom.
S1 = 23.5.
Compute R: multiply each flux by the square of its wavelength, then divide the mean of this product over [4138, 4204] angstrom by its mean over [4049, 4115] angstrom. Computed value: 1.1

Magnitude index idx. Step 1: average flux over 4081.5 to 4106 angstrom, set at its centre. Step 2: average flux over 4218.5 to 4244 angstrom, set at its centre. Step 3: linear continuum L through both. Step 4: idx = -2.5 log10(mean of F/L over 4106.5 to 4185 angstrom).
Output -0.07 mag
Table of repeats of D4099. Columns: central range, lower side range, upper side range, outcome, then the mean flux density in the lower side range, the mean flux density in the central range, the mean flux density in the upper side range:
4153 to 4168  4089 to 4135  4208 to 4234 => -0.9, 21.4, 22.9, 22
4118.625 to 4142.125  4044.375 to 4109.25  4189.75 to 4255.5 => -1.4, 21.2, 22.7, 21.7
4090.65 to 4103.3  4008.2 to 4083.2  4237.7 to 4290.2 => 1.0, 21.9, 19.9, 20.8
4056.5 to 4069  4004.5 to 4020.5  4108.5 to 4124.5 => 0.7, 22.3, 21.2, 22.6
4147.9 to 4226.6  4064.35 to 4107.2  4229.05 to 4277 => -4.3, 21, 22.2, 21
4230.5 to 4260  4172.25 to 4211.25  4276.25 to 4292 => -0.7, 21.8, 21.5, 20.3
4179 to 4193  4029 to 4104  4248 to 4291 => -0.9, 21.5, 22.2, 20.6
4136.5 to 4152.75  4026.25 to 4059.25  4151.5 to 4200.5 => -0.5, 21.9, 22.8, 22.2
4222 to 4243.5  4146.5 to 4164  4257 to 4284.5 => 0.2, 22.6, 21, 20.5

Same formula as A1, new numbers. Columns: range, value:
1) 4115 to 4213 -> 22.3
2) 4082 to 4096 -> 23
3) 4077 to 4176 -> 22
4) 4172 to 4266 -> 21.7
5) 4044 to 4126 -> 21.5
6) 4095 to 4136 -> 21.2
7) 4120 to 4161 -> 22.5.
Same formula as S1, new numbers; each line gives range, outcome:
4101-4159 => 23.76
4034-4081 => 22.8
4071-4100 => 23.85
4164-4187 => 23.89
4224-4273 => 22.28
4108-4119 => 22.98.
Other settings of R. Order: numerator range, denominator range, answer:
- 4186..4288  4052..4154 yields 1.05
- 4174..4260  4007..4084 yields 1.08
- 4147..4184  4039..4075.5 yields 1.10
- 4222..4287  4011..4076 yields 1.06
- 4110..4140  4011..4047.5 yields 1.07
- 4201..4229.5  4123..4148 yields 1.01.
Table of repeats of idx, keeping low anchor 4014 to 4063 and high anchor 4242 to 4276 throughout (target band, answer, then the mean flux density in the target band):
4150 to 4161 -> -0.042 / 22.3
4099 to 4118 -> 0.068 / 20.4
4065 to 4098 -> -0.001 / 21.9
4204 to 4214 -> -0.079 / 22.8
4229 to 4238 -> -0.004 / 21.2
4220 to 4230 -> 0.026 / 20.6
